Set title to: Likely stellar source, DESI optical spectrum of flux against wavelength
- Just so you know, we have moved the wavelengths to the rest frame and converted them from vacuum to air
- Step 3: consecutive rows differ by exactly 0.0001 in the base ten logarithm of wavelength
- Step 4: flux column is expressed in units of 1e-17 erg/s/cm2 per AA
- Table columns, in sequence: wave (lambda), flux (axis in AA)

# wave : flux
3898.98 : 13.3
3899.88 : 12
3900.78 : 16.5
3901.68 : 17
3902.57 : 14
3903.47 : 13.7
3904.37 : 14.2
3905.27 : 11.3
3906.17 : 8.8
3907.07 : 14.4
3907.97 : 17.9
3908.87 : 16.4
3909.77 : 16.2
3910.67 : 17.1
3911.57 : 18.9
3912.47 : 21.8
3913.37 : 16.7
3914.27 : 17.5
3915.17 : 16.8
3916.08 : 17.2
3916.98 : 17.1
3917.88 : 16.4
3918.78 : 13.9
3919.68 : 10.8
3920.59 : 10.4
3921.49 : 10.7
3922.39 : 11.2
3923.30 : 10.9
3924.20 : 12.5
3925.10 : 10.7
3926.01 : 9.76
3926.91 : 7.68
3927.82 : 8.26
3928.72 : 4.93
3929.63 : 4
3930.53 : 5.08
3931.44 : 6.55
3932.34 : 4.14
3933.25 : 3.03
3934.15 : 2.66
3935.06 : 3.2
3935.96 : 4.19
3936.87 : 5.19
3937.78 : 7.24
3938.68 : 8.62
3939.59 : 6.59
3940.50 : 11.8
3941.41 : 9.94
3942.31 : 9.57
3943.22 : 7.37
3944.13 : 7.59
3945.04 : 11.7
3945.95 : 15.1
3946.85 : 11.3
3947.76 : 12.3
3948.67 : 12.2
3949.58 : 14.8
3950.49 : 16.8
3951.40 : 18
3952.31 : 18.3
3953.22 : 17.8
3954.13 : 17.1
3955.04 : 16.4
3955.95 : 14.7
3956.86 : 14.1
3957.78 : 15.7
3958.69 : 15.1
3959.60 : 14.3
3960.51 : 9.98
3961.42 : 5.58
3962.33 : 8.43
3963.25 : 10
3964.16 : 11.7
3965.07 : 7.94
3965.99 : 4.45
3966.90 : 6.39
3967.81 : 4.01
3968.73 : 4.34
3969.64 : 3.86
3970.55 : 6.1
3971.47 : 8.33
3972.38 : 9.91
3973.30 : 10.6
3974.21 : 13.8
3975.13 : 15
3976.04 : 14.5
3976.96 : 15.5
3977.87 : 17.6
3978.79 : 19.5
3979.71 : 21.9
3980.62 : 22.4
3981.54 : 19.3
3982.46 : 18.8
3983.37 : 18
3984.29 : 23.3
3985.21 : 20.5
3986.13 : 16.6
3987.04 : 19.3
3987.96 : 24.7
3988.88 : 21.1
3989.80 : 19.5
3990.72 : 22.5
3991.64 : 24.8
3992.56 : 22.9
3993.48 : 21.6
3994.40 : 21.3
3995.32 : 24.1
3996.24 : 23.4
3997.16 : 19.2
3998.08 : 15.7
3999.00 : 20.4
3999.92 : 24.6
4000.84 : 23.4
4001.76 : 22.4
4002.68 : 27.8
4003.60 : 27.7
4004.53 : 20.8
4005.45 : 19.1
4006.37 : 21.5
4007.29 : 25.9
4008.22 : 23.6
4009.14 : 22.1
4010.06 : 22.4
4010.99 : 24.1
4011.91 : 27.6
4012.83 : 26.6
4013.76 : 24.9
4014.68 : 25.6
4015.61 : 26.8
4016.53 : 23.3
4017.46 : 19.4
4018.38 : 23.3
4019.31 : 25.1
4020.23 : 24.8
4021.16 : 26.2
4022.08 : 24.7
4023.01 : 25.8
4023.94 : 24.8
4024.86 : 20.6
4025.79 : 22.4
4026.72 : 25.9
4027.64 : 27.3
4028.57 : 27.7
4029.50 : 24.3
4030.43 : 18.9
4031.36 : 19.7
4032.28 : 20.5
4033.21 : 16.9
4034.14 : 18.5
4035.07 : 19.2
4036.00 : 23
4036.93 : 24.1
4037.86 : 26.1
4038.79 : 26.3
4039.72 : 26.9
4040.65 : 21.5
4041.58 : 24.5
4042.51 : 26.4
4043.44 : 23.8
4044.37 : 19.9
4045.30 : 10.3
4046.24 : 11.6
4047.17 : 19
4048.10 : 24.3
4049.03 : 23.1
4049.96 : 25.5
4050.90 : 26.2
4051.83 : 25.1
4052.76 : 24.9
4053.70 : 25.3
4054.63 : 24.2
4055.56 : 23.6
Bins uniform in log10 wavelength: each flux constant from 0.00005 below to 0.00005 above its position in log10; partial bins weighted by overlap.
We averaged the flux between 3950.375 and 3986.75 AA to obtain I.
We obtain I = 13.7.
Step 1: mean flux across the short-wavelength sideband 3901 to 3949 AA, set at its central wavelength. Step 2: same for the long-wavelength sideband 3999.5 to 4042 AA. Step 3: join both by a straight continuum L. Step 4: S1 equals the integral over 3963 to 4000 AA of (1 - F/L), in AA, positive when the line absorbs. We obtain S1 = 5.2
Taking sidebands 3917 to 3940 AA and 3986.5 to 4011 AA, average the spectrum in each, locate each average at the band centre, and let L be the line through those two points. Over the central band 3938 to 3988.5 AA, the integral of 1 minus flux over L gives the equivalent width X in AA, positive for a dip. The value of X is 6.0 AA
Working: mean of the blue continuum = 8.12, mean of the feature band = 13.3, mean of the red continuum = 22.4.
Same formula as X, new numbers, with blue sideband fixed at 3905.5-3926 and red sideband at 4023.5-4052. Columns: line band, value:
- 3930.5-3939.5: 6.1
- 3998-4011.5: -1.8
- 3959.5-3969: 5.3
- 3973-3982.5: 0.7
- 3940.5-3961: 4.0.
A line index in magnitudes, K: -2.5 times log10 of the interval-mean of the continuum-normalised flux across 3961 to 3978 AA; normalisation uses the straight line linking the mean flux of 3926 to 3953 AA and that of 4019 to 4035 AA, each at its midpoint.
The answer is 0.45 mag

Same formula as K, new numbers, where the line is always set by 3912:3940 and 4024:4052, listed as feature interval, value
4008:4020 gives -0.229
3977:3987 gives -0.214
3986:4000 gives -0.230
